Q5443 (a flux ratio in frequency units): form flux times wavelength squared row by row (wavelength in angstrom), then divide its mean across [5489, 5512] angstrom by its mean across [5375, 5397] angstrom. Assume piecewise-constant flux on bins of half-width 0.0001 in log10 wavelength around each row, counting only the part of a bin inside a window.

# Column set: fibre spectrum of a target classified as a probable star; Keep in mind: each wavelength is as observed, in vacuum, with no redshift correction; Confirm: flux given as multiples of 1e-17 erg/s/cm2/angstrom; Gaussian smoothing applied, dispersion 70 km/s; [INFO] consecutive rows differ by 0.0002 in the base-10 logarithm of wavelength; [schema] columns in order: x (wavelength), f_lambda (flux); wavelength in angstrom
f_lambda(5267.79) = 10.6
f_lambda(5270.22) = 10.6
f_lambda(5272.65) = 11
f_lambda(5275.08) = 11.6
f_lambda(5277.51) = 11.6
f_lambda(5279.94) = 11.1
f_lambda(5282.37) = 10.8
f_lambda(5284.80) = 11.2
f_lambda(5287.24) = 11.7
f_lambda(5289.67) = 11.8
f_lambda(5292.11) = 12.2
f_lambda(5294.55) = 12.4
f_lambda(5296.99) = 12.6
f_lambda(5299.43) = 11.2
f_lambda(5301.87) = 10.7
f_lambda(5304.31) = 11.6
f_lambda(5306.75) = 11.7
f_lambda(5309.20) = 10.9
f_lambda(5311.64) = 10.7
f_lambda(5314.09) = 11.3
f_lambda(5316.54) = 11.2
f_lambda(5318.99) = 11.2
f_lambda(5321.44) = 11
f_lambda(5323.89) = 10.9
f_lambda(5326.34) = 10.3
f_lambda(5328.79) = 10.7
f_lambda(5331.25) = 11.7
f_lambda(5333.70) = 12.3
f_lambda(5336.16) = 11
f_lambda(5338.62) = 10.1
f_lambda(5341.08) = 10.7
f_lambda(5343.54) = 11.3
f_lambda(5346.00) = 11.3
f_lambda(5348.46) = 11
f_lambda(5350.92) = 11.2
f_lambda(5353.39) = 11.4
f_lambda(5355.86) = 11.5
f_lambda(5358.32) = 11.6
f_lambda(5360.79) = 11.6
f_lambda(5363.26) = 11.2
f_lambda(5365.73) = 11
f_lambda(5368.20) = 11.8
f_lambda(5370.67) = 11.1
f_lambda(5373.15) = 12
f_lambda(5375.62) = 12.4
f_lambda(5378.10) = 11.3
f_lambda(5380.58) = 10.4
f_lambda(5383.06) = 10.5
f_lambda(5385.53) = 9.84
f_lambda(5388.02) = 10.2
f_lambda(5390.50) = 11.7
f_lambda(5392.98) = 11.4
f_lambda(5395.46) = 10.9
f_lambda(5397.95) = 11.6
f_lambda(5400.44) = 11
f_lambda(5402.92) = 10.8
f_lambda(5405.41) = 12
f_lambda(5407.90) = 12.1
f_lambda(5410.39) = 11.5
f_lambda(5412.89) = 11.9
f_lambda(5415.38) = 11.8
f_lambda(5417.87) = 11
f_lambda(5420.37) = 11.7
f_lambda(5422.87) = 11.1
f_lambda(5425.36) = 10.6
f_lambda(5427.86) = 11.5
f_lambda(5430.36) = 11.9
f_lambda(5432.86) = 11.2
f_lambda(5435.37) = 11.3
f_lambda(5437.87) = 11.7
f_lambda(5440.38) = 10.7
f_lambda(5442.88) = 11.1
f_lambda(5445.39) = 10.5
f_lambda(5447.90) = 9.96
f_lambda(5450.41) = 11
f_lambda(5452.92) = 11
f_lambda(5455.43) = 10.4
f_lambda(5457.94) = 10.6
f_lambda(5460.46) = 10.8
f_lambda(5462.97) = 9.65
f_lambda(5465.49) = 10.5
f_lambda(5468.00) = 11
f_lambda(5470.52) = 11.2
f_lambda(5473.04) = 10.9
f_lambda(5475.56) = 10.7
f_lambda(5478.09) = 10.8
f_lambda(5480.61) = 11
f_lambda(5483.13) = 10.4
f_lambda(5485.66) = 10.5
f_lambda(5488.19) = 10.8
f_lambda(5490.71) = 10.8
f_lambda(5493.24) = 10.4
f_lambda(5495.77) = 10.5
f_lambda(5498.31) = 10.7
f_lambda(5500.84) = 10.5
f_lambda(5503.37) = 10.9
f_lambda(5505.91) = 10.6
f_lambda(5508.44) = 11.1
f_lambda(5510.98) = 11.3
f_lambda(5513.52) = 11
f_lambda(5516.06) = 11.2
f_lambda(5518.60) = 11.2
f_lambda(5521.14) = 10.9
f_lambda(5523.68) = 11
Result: 1.03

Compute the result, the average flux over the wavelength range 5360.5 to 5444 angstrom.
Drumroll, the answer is 11.3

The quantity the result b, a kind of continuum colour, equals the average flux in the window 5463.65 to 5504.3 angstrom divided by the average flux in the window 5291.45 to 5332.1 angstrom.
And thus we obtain 0.95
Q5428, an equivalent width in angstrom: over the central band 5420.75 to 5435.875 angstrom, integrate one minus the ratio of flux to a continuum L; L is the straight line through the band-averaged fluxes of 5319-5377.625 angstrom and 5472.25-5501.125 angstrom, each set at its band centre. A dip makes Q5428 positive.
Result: -0.51 angstrom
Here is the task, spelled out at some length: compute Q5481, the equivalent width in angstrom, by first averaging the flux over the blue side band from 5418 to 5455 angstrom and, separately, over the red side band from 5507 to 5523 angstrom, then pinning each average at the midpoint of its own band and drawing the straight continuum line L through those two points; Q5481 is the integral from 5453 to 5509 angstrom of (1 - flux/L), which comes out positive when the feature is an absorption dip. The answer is 2.1 angstrom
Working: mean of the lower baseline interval 11.1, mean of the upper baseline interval 11.1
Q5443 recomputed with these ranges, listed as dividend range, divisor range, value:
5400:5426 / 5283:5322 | 1.04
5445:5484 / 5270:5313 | 0.99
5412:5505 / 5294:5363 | 1.02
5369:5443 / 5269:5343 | 1.04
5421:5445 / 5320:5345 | 1.06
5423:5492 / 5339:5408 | 1.00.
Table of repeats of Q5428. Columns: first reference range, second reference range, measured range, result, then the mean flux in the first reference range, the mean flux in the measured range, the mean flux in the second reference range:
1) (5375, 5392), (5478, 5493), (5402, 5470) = -2.0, 10.9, 11.1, 10.7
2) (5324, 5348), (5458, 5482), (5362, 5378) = -0.9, 11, 11.6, 10.7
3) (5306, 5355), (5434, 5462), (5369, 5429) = -1.9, 11.1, 11.3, 10.8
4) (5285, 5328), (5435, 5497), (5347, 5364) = -0.3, 11.4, 11.4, 10.7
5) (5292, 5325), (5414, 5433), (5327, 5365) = 0.5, 11.4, 11.2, 11.4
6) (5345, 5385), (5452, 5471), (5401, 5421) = -1.1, 11.3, 11.6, 10.6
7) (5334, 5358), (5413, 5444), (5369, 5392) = 0.3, 11.1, 11.1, 11.3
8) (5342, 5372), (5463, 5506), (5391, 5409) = -0.5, 11.3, 11.4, 10.7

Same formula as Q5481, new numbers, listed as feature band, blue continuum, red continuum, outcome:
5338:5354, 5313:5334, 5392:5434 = 0.3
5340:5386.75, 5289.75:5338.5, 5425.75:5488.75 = -0.3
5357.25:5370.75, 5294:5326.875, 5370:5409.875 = -0.2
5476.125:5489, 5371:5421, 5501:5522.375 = 0.4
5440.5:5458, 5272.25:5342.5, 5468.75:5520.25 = 0.4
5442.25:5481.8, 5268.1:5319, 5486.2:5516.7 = 0.8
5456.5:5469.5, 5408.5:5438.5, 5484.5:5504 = 0.6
